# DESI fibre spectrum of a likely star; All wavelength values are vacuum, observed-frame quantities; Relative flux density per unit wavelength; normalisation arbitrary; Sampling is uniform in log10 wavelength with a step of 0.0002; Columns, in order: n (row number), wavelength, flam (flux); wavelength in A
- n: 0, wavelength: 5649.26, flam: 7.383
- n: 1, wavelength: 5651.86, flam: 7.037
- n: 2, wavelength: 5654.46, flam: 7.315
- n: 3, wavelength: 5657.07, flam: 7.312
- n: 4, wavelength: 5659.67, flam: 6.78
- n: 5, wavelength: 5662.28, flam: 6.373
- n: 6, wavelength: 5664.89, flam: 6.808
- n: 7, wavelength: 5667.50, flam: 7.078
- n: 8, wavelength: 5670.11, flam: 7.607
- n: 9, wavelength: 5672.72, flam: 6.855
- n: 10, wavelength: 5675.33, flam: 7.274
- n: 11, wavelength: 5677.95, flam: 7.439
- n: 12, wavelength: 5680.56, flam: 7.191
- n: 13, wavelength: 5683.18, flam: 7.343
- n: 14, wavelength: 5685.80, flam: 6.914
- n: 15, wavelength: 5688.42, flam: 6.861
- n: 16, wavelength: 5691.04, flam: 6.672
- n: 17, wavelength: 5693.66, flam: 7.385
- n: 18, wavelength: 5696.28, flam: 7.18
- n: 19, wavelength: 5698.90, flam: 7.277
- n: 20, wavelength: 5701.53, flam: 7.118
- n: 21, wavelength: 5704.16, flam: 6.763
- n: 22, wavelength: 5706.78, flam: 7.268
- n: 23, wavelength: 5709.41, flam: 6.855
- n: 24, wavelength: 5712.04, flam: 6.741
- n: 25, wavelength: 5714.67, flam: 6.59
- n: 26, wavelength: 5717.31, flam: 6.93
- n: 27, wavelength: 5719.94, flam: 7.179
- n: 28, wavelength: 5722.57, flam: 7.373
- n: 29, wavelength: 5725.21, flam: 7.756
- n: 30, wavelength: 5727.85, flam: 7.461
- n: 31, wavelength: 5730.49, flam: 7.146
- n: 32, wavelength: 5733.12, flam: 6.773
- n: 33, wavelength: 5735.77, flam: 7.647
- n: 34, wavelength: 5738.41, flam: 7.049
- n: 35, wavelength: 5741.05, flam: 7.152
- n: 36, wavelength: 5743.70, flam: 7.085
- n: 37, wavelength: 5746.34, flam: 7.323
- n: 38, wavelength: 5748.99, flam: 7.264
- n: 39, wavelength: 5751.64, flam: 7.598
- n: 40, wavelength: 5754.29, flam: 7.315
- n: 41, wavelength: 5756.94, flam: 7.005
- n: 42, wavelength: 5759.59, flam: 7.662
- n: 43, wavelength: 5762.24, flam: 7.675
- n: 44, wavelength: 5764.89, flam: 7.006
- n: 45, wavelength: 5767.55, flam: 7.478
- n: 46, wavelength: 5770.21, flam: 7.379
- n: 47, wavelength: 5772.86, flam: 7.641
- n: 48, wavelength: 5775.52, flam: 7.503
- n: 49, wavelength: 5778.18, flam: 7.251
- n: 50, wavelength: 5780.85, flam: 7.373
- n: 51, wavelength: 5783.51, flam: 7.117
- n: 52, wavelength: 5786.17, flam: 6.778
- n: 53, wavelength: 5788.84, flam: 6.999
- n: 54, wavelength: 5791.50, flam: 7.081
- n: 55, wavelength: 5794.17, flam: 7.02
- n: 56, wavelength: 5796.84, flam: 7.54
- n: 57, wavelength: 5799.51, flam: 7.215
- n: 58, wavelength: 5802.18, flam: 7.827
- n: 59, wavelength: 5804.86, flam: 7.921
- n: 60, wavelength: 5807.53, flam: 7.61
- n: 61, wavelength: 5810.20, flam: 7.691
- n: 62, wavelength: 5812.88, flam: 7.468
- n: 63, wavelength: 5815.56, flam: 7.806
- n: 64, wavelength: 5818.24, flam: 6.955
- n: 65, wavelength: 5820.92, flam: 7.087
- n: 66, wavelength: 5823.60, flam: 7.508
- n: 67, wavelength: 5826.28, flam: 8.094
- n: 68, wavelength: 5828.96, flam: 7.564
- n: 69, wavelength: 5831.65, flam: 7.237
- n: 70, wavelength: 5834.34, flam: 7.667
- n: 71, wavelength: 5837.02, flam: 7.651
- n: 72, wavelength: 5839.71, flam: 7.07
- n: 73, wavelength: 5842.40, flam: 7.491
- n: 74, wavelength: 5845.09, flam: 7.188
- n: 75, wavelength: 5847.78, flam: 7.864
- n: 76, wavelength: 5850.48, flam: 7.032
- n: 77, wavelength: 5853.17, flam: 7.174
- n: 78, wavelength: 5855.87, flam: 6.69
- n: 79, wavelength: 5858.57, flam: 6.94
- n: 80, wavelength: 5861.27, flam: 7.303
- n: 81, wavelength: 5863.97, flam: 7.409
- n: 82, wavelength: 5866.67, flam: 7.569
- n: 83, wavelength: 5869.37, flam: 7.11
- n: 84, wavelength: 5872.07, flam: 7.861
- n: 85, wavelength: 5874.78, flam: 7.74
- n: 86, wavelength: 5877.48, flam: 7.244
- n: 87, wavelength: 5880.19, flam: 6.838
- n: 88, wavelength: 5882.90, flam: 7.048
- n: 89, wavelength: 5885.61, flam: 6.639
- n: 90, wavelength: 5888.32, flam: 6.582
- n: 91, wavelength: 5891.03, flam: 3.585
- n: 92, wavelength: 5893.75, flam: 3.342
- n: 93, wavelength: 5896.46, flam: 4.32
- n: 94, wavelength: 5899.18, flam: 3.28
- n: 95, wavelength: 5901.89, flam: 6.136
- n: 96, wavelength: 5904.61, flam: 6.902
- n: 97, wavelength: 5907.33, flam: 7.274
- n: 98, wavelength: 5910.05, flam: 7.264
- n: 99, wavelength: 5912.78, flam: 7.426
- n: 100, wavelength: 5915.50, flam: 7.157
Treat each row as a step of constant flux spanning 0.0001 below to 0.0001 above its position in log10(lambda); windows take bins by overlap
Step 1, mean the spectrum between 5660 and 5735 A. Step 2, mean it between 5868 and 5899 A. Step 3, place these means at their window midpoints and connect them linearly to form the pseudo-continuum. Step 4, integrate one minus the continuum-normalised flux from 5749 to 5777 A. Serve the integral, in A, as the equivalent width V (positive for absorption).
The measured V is -2.8 A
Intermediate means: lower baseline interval 7.08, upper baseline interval 6.1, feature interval 7.42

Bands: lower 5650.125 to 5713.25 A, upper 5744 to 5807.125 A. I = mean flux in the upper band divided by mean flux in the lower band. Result 1.0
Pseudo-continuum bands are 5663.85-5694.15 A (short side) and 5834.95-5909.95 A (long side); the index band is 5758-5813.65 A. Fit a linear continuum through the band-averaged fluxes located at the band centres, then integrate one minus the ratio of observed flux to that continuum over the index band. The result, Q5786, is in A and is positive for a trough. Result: -4.3 A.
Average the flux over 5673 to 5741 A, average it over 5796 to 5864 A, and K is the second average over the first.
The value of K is 1.04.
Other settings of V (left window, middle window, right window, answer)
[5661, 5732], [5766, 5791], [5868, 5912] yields -2.05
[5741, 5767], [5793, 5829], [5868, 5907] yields -3.90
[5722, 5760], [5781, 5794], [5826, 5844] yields 0.65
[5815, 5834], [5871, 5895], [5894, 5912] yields -0.35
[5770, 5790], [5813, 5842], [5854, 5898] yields -2.46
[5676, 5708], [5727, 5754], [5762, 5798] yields -0.19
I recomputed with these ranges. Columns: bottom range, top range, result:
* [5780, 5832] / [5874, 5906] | 0.78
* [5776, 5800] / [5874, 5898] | 0.82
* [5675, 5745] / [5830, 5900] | 0.94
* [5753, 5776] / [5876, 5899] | 0.75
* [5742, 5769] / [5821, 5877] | 1.01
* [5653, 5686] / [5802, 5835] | 1.06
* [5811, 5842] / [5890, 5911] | 0.70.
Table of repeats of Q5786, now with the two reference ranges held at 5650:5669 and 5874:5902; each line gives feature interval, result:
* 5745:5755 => -1.4 A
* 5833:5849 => -4.2 A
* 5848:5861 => -2.7 A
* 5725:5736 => -1.2 A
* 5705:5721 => -0.6 A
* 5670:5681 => -0.6 A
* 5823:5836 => -3.6 A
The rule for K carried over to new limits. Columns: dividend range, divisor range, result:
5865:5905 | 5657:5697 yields 0.87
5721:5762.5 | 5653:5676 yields 1.04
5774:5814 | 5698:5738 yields 1.03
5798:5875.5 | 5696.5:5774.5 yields 1.03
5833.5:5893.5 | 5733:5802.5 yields 0.96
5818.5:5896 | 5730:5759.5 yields 0.97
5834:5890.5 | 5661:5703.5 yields 1.01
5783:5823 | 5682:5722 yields 1.05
